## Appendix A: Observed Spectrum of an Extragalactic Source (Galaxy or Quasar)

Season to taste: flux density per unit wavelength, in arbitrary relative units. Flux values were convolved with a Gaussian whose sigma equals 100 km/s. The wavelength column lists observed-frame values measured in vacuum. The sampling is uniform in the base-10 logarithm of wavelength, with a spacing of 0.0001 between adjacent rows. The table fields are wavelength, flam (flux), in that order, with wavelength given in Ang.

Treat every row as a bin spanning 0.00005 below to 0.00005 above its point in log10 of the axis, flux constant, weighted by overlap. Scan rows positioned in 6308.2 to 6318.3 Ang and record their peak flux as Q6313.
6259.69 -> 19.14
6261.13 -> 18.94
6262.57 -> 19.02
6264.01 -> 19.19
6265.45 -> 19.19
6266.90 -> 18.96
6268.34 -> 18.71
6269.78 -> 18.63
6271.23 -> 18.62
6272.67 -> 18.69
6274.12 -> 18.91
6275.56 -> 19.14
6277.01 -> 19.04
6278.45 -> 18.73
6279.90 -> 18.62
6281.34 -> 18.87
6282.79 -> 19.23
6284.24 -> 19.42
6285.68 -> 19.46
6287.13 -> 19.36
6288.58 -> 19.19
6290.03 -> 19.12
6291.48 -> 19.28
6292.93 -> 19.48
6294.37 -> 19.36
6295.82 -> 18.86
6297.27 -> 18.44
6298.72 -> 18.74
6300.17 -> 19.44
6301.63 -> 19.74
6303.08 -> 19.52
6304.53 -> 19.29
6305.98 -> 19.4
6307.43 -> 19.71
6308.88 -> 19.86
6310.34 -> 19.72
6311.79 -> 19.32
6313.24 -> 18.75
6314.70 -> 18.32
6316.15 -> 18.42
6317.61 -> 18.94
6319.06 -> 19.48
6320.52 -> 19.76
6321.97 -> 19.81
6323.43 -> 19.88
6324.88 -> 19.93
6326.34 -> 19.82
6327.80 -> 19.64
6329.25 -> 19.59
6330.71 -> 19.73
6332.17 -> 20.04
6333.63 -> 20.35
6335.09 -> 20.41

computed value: 19.86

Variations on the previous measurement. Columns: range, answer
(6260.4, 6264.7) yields 19.19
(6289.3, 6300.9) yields 19.48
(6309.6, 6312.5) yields 19.72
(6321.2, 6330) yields 19.93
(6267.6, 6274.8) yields 18.91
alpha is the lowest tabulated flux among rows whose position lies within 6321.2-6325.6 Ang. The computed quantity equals 19.81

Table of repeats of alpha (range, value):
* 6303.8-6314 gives 18.75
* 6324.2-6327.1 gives 19.82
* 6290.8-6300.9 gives 18.44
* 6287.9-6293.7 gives 19.12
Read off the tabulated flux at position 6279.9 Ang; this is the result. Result 18.62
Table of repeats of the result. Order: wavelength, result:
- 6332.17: 20.04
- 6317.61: 18.94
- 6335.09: 20.41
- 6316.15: 18.42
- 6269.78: 18.63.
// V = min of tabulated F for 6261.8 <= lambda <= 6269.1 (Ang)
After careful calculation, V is 18.71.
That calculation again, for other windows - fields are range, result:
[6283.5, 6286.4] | 19.42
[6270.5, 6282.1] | 18.62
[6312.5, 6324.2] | 18.32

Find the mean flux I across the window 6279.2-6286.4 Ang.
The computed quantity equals 19.1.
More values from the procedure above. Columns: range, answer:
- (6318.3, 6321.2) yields 19.6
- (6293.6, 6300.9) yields 19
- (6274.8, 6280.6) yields 18.9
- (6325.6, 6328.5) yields 19.7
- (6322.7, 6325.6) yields 19.9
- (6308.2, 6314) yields 19.4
